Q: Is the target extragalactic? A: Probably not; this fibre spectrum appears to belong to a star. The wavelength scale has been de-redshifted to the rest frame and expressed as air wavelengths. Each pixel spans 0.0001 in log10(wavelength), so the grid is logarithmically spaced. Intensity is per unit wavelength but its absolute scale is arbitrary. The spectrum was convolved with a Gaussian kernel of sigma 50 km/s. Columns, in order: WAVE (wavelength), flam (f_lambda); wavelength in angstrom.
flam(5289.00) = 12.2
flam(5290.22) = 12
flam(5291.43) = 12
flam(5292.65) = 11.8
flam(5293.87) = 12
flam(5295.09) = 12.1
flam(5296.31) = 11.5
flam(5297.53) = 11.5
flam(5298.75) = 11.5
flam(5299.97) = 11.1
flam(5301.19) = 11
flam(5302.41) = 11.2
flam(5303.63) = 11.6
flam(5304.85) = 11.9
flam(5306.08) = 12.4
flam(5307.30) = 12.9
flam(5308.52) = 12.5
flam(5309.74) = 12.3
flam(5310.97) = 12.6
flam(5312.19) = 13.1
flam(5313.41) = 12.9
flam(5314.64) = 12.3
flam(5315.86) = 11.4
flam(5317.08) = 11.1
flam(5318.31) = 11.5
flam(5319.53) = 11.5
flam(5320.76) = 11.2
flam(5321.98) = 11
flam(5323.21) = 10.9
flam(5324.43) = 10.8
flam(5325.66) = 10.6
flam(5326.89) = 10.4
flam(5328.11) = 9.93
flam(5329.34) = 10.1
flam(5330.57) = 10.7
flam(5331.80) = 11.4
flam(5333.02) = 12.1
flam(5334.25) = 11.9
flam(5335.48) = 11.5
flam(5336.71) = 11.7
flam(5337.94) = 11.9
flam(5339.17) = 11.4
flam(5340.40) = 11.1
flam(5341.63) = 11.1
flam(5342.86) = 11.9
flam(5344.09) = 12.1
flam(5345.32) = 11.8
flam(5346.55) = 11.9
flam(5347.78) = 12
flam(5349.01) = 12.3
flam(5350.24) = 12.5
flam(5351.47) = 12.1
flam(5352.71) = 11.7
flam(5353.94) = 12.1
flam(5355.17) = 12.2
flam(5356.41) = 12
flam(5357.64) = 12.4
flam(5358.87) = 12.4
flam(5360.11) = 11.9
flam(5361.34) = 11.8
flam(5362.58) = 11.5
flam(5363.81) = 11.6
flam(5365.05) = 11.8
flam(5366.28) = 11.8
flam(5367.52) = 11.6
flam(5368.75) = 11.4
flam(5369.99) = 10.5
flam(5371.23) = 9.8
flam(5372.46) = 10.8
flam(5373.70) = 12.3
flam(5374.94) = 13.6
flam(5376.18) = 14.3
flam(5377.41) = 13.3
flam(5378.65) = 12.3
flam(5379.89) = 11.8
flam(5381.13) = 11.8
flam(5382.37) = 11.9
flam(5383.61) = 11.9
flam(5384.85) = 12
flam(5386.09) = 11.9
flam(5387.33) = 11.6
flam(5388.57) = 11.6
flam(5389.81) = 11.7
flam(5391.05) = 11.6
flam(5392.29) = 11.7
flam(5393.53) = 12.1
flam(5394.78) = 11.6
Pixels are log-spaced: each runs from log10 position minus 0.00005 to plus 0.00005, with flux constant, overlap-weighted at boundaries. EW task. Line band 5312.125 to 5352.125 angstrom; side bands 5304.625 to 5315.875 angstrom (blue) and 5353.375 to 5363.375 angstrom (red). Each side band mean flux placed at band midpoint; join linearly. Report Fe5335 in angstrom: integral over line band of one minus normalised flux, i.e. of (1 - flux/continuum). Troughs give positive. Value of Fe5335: 2.6 angstrom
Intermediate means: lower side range 12.5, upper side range 12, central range 11.5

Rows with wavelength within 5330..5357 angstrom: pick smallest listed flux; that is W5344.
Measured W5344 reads 10.7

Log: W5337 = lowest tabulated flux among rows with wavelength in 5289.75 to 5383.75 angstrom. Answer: 9.8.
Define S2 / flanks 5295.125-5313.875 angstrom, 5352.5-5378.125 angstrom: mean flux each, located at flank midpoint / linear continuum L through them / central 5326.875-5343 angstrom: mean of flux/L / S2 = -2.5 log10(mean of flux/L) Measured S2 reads 0.07 mag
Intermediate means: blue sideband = 12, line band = 11.2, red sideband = 12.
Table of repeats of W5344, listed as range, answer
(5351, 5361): 11.7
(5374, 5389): 11.6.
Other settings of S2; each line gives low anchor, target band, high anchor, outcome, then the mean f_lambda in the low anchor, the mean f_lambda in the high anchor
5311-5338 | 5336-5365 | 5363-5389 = -0.02 mag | 11.4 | 11.9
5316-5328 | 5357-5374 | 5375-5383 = 0.06 mag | 11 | 12.6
